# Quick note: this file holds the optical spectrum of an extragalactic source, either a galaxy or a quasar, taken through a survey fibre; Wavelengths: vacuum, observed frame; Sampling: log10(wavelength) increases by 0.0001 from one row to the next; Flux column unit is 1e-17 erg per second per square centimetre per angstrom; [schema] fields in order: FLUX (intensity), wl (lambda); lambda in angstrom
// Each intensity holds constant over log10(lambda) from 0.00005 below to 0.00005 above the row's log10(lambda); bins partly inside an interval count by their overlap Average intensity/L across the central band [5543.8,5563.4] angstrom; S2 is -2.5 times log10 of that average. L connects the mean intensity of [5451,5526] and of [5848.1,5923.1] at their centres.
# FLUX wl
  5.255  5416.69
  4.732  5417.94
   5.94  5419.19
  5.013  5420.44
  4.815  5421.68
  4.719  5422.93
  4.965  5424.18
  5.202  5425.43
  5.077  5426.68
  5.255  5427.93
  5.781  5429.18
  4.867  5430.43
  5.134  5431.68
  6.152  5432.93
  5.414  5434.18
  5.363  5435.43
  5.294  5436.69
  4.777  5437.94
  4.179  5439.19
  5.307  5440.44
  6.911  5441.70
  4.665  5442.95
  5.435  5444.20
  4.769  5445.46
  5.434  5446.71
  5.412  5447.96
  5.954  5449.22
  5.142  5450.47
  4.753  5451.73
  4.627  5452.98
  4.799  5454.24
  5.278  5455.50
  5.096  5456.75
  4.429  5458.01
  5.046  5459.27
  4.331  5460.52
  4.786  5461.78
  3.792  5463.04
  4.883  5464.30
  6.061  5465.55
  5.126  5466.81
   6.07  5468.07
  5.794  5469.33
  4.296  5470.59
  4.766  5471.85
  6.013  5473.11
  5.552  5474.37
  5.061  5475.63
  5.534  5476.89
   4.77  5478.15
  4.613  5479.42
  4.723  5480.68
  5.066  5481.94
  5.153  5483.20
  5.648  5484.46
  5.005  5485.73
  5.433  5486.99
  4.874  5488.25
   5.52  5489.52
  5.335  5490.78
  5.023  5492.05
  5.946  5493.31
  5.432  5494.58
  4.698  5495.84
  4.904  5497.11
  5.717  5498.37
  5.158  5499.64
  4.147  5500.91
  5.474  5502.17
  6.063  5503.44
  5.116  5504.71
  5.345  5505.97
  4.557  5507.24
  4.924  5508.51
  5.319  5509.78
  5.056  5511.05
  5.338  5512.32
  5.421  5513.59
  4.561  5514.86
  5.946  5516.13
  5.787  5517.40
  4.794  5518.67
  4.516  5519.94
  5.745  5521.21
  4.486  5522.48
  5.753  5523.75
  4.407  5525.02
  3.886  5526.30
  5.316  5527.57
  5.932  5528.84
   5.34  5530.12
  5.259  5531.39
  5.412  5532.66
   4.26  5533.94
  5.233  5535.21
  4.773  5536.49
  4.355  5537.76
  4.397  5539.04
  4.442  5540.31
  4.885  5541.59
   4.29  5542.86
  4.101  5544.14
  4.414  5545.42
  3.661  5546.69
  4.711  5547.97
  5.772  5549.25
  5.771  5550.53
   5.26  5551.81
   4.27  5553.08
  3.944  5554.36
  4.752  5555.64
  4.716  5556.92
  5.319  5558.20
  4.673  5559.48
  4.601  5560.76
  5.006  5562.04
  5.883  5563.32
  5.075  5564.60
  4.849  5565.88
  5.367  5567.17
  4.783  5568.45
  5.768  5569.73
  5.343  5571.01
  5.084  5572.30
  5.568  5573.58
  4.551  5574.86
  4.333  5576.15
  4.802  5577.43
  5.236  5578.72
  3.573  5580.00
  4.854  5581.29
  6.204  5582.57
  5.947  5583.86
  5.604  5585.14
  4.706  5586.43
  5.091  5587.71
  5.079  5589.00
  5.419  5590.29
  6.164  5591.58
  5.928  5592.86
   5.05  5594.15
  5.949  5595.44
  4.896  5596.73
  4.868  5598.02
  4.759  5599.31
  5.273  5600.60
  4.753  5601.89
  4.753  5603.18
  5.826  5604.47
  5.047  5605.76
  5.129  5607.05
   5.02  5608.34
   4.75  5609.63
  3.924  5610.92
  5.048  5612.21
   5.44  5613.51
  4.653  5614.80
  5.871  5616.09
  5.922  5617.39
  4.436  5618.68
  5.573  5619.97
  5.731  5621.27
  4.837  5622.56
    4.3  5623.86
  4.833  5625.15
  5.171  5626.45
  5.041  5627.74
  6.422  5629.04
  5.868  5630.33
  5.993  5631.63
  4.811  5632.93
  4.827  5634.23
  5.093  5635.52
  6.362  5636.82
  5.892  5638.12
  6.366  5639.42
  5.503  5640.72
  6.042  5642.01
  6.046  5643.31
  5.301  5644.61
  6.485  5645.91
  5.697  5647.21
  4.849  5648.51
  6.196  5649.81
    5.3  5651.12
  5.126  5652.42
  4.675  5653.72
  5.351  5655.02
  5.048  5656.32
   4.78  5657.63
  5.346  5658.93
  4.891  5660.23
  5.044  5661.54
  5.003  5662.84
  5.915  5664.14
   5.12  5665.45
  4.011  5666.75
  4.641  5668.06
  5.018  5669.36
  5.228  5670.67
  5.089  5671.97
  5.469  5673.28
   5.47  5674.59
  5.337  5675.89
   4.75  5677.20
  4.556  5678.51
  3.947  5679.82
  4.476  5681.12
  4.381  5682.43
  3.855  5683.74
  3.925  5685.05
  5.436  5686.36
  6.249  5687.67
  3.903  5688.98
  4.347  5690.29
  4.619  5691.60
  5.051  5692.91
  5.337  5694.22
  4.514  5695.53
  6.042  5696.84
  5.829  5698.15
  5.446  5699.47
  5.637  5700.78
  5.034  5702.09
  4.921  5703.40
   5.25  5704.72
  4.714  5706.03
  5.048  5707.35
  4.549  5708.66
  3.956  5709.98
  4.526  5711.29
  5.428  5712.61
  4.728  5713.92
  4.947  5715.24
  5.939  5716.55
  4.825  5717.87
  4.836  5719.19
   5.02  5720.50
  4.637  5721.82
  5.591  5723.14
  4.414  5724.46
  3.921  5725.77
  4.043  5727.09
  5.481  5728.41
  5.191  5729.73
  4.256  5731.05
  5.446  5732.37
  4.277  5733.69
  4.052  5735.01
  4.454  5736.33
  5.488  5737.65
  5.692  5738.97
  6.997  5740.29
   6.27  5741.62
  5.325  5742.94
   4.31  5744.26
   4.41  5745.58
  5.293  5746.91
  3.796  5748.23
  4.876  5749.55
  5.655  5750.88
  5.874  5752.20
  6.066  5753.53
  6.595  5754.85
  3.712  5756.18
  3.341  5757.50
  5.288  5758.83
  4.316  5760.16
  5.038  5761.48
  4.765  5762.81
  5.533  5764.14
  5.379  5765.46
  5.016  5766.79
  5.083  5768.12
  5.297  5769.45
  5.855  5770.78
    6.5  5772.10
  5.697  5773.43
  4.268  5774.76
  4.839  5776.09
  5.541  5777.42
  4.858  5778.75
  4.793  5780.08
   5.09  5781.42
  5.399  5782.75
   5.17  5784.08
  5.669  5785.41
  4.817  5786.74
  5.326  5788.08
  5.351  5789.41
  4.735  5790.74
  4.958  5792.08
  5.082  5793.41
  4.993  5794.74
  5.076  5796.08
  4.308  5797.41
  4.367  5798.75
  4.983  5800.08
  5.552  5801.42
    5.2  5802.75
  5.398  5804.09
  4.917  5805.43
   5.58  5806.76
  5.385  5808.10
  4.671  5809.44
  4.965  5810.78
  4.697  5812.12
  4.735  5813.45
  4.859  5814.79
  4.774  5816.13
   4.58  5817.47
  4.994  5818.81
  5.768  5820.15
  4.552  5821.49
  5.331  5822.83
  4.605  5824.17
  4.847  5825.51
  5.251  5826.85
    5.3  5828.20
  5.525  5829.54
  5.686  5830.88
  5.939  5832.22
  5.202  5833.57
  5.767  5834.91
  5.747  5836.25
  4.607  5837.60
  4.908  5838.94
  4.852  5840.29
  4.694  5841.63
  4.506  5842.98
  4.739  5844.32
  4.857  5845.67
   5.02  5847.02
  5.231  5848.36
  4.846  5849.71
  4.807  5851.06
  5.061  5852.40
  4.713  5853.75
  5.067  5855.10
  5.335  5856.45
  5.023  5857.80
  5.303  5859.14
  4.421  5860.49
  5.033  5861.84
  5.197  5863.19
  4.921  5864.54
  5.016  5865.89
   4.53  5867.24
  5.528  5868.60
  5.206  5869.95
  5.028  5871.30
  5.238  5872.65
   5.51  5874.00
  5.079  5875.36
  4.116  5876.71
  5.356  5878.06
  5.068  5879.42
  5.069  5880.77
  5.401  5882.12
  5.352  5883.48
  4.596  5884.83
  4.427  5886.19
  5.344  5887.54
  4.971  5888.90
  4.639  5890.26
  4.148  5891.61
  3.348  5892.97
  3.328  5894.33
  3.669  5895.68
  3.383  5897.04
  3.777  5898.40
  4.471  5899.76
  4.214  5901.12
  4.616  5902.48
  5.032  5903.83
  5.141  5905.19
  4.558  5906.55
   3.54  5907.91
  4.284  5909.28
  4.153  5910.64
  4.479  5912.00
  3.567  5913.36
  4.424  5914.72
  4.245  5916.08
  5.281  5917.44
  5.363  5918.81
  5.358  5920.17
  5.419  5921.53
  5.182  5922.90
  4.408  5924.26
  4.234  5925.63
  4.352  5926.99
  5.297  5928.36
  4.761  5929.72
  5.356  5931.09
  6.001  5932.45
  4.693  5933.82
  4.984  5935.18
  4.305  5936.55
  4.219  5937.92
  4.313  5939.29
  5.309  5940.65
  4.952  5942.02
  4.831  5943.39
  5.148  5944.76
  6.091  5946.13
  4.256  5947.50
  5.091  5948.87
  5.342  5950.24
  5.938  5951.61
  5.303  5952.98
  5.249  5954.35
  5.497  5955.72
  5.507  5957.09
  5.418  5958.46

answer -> 0.058 mag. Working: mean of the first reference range 5.11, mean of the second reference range 4.73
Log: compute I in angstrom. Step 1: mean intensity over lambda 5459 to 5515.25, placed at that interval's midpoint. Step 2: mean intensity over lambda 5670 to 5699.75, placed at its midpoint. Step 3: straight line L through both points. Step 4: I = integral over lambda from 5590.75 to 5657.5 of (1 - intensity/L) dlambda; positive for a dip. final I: -4.6 angstrom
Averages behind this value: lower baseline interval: 5.15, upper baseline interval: 4.92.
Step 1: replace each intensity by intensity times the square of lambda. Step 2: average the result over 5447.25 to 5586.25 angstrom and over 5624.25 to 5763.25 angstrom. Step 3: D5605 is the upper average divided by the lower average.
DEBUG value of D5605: 1.07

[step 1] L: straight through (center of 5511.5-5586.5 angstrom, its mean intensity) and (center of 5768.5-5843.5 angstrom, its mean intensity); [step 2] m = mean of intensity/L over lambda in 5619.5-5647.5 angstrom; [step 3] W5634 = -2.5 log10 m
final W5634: -0.110 mag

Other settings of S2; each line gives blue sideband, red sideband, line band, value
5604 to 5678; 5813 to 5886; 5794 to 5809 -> 0.01 mag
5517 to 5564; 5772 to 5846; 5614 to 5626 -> -0.04 mag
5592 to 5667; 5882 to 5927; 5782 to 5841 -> -0.08 mag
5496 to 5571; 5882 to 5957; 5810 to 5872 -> -0.06 mag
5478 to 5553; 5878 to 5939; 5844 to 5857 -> -0.07 mag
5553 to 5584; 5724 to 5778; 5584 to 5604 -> -0.05 mag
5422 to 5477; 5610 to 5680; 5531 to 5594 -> 0.05 mag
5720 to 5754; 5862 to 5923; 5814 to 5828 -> -0.03 mag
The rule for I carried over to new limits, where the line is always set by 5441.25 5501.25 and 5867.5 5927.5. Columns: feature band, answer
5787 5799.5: -0.39 angstrom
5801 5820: -1.19 angstrom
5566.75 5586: -0.42 angstrom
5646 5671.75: -1.19 angstrom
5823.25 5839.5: -1.97 angstrom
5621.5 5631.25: -0.58 angstrom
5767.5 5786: -1.98 angstrom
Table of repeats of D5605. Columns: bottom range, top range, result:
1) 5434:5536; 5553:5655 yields 1.06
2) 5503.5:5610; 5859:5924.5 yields 1.05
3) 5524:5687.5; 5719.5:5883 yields 1.06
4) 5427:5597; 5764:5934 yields 1.09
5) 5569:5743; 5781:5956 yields 1.03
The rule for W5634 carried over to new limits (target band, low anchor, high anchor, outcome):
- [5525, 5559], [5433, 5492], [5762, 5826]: 0.08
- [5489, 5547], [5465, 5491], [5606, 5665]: 0.05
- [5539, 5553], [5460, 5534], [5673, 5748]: 0.09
